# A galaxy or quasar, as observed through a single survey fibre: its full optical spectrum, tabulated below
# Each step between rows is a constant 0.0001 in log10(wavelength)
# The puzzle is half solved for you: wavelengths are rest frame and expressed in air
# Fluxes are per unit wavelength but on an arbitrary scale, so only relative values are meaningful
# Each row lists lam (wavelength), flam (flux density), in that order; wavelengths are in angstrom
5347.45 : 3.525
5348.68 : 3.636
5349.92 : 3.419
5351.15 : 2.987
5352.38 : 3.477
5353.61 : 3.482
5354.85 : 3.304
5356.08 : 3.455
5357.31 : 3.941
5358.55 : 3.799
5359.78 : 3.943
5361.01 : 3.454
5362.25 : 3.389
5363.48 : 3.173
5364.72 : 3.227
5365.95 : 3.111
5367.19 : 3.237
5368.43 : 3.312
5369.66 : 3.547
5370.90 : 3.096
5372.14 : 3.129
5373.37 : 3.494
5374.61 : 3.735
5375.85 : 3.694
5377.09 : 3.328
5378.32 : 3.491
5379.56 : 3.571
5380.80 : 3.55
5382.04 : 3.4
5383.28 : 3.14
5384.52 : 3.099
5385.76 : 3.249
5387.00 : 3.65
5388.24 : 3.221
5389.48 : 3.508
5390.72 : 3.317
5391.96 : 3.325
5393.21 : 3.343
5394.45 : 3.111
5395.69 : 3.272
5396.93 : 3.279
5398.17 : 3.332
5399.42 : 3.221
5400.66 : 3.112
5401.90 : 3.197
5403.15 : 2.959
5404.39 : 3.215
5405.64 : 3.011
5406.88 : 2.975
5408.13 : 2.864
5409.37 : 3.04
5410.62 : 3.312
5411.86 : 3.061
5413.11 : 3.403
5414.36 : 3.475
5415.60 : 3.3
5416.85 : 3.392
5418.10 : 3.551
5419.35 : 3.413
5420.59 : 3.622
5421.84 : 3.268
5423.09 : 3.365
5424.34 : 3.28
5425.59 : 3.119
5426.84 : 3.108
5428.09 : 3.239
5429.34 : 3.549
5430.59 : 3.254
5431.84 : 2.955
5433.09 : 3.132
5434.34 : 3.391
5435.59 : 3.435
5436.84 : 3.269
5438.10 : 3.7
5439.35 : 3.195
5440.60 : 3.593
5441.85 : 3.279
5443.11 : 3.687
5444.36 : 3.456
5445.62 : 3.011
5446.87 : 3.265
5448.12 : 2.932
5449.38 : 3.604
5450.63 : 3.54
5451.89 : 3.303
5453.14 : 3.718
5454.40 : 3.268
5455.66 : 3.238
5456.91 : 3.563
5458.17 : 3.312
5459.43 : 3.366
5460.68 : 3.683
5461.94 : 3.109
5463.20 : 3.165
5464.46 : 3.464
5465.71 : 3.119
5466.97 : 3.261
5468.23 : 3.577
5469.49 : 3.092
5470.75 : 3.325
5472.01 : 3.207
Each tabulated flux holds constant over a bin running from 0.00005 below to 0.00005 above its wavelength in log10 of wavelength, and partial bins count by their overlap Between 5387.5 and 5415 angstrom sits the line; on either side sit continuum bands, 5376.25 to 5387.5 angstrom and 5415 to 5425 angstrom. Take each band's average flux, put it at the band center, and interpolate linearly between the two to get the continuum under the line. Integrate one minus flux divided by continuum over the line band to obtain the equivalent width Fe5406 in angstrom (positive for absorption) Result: 1.5 angstrom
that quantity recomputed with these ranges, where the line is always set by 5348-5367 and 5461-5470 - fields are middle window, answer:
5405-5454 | 0.3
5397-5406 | 0.6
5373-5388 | -0.1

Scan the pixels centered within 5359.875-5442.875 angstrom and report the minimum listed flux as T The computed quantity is 2.864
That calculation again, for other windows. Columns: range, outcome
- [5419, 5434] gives 2.955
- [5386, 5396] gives 3.111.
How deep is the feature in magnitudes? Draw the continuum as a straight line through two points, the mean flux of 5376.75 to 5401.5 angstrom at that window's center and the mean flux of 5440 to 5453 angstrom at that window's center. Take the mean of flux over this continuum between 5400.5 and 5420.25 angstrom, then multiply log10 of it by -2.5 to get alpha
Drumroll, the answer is 0.04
